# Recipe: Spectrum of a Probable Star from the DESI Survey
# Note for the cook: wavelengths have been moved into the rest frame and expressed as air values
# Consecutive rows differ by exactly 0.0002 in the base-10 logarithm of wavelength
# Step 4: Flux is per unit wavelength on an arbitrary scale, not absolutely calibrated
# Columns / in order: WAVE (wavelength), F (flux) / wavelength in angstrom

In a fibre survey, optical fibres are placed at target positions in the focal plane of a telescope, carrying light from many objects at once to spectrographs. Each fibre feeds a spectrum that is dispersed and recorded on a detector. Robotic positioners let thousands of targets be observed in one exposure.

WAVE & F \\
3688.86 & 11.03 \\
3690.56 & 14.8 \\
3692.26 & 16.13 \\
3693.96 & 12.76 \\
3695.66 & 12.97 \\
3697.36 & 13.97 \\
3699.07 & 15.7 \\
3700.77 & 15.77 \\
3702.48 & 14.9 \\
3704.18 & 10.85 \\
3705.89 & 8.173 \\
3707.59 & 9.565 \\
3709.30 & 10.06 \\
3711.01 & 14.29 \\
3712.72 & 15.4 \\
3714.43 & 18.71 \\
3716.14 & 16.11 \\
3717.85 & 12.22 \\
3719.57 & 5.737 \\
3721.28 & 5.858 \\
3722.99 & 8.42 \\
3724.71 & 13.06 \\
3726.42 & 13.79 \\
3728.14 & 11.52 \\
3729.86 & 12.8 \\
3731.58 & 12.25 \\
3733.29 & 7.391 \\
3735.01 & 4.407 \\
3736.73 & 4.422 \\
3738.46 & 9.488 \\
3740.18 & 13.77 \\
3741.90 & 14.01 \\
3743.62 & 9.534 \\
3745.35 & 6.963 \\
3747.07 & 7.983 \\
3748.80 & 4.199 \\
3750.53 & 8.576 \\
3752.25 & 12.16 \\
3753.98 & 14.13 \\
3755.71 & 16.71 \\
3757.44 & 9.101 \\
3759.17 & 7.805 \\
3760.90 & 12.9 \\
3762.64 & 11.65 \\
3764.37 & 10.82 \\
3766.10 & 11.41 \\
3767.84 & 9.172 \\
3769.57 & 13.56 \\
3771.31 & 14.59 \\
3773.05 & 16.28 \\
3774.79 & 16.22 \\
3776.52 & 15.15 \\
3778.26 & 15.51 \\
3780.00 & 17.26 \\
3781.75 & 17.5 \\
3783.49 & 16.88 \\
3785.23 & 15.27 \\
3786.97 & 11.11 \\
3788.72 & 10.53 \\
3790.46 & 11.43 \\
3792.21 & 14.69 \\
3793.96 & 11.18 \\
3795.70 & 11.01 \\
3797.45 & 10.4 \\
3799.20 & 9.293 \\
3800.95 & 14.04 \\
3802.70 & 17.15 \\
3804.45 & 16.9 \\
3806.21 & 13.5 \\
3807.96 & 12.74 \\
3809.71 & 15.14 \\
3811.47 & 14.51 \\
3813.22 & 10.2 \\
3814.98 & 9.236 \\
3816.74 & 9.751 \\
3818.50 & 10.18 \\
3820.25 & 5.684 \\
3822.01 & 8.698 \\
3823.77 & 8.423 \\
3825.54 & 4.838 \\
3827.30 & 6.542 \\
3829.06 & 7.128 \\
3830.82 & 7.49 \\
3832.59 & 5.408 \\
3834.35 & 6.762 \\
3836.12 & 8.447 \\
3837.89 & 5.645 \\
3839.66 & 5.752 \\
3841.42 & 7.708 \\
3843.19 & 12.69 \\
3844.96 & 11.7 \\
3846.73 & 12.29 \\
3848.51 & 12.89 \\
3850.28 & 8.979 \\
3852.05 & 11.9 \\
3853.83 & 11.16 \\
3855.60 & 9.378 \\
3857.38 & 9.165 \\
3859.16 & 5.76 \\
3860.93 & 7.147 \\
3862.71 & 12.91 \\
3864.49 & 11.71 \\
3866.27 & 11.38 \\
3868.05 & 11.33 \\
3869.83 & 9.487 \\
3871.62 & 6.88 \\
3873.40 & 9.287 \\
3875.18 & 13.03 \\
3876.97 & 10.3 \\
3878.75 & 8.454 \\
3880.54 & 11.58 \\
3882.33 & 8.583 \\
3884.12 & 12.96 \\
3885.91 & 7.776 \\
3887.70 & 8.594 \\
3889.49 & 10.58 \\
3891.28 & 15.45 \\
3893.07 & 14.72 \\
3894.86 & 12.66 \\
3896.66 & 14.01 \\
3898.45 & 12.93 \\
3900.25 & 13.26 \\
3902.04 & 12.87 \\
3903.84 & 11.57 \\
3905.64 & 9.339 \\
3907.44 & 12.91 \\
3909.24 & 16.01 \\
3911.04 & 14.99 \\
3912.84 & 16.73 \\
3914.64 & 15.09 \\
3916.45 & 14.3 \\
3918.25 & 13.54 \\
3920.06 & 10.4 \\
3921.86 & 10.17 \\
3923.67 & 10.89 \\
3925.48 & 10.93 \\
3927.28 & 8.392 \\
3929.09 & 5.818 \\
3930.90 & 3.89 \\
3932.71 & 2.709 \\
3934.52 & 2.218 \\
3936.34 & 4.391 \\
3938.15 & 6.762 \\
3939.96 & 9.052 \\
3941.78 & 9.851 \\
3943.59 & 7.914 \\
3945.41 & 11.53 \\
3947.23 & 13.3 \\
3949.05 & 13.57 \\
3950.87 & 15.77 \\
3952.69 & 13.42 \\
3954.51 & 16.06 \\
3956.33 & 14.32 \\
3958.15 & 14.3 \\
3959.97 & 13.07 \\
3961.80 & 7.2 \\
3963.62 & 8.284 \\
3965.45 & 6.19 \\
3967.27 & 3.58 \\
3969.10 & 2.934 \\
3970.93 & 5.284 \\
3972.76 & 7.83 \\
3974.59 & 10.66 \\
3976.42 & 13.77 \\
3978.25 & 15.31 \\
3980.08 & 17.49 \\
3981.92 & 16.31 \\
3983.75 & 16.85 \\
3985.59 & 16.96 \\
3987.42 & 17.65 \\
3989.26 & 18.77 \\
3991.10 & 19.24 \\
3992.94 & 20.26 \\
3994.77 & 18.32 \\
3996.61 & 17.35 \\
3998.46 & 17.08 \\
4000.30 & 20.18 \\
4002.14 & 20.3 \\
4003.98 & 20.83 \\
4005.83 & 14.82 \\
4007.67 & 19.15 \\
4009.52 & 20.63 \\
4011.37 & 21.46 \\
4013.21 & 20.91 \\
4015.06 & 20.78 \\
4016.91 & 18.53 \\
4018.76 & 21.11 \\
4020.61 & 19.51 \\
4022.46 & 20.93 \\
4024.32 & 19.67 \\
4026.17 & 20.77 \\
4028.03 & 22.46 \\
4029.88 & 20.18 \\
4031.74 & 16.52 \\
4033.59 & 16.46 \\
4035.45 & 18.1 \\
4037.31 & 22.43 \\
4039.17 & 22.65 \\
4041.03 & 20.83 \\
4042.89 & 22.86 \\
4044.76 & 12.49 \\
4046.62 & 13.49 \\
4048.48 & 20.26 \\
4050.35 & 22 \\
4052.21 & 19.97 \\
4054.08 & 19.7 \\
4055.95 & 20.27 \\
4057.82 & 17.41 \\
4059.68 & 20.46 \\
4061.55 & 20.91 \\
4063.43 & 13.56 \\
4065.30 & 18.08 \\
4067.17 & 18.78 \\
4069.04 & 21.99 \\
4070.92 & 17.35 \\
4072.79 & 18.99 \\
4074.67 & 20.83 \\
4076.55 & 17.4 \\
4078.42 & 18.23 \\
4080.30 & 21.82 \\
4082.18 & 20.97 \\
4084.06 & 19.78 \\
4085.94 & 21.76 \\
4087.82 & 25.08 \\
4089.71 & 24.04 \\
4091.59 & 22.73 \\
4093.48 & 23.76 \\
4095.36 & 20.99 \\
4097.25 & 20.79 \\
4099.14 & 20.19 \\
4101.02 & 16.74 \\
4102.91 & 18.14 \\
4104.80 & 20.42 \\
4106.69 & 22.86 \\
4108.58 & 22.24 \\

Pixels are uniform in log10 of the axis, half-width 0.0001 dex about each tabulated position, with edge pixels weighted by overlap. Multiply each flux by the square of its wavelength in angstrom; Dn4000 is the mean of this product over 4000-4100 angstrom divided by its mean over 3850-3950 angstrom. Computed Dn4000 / 2.0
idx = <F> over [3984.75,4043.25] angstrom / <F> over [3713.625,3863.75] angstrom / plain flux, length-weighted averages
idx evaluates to 1.79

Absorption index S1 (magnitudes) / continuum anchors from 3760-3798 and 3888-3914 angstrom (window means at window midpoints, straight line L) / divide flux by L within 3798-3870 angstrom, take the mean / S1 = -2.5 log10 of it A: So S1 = 0.31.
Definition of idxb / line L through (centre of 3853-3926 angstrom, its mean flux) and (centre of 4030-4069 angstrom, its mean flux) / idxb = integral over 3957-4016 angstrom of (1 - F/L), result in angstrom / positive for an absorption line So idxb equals 3.9 angstrom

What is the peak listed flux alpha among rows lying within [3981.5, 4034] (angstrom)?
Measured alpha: 22.46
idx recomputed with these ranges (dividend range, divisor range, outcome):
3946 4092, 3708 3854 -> 1.57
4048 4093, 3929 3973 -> 2.28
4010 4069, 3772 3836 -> 1.66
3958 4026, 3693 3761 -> 1.42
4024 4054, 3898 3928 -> 1.54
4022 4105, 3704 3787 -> 1.69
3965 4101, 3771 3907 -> 1.65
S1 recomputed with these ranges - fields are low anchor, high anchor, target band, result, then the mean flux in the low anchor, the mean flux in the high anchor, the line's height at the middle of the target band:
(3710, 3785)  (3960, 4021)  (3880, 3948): 0.316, 11.9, 15.6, 14.4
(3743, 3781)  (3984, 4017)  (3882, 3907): 0.314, 11.9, 19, 15.9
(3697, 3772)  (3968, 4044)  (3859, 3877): 0.393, 11.2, 17.9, 14.5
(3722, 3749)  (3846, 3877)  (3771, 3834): -0.191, 9.74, 10.3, 10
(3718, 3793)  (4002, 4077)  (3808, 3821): 0.209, 11.5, 19.4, 13.2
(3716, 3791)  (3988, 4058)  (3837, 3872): 0.423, 11.6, 19.5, 14.5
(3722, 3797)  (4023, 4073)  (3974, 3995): 0.047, 11.8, 19.2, 17.6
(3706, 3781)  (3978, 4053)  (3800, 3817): -0.011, 11.5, 19.1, 13.3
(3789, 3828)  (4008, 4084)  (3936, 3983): 0.461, 11.2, 19.5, 16.5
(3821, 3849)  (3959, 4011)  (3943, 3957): -0.017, 8.2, 14.6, 13.1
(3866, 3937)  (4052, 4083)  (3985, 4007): -0.189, 10.8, 19.2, 15.6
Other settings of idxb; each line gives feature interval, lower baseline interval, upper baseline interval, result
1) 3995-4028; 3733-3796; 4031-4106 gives -2.6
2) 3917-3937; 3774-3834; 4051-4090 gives 10.0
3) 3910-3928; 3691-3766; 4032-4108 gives 3.9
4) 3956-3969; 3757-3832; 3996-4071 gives 6.2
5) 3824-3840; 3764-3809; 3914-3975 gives 7.6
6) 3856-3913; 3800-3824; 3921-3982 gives -3.0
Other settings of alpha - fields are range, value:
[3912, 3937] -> 16.73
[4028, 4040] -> 22.65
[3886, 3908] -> 15.45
